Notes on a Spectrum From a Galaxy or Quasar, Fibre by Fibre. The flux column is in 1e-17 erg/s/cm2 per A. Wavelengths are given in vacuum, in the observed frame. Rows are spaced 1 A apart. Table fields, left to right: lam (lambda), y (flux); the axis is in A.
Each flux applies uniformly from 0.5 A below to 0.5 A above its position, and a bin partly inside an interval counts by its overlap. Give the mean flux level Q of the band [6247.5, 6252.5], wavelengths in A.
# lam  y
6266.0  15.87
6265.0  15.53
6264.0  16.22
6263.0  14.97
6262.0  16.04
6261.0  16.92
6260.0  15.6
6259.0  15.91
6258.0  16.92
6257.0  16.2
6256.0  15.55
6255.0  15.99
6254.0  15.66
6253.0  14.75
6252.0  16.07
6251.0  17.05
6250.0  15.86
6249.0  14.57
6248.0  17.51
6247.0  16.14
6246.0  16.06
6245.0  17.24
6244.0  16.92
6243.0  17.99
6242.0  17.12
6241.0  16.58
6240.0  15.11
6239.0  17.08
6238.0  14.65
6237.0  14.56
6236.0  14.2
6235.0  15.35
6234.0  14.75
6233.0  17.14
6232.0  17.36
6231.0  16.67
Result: 16.2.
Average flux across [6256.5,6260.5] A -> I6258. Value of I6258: 16.2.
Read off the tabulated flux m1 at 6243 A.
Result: 17.99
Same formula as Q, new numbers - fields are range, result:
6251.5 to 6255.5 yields 15.6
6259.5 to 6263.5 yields 15.9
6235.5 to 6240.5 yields 15.1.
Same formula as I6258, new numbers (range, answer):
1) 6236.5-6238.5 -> 14.6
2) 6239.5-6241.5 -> 15.8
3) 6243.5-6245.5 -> 17.1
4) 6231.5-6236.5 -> 15.8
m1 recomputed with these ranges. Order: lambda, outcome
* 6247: 16.14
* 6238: 14.65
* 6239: 17.08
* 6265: 15.53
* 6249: 14.57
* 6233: 17.14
